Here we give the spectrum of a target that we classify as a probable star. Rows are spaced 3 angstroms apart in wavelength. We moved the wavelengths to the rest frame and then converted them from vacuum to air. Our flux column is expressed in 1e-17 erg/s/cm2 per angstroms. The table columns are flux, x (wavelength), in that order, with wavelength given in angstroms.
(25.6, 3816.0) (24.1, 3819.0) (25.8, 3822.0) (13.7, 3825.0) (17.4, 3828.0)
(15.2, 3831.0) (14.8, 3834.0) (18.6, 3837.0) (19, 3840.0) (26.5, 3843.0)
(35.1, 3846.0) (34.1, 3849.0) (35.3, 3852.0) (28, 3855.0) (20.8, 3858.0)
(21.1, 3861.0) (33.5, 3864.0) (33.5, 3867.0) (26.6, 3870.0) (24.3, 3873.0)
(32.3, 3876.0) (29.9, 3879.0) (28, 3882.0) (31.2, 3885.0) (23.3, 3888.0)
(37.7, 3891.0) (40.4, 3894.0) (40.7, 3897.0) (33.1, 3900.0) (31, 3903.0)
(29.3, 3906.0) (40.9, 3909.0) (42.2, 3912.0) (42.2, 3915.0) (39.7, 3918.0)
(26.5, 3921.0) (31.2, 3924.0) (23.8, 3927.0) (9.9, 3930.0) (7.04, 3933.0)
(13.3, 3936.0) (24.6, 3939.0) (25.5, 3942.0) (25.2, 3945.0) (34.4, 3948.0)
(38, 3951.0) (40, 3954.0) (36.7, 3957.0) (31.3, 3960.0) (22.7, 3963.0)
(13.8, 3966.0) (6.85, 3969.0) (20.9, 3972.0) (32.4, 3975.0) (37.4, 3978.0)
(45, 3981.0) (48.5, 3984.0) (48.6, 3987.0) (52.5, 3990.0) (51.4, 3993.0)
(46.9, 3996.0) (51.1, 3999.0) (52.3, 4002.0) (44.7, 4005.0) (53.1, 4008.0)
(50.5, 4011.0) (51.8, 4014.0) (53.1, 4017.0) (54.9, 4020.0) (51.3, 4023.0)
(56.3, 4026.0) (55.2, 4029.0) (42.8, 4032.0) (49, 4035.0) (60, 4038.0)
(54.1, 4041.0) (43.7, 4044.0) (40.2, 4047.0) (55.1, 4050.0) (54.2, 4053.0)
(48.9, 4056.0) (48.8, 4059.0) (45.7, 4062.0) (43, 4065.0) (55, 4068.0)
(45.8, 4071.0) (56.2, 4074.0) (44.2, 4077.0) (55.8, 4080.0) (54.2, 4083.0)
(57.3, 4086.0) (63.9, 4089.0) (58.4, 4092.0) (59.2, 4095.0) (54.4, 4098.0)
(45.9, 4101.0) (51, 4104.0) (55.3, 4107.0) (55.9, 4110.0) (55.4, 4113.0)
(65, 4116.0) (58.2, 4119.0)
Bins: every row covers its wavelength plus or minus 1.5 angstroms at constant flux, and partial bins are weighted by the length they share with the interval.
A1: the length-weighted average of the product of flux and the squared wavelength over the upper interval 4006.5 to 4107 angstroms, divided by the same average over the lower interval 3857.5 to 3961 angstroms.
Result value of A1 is 1.86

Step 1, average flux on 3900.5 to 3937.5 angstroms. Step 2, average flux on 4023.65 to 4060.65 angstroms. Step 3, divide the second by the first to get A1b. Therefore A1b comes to 1.80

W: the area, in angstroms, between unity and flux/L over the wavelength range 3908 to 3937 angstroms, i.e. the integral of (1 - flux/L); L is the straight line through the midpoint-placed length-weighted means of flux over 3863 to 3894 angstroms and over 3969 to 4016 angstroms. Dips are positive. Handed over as 6.35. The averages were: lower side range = 30.5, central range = 27.7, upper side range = 44.6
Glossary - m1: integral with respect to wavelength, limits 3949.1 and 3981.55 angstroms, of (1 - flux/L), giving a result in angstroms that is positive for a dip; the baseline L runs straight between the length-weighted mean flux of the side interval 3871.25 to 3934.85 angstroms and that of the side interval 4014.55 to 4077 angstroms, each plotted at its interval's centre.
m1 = 8.3 angstroms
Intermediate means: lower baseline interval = 30.6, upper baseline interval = 50.5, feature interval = 29.2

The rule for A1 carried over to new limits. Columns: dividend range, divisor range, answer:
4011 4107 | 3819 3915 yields 1.99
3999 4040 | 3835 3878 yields 2.04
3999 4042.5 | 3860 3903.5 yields 1.79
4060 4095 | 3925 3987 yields 2.05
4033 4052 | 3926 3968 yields 2.15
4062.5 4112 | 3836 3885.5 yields 2.12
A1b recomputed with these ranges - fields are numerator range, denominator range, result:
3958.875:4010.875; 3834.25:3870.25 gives 1.44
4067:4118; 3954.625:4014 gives 1.39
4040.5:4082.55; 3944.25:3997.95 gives 1.39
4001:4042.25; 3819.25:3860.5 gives 2.23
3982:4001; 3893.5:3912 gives 1.38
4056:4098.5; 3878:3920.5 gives 1.52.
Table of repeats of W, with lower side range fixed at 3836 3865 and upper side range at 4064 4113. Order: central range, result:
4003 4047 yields -4.3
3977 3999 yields -2.7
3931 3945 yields 7.2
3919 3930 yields 3.1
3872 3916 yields -2.2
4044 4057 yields 0.1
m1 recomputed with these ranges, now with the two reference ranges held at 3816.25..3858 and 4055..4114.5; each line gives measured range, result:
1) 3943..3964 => 2.6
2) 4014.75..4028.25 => -2.5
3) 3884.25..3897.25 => -1.9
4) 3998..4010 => -2.0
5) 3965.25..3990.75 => 4.1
